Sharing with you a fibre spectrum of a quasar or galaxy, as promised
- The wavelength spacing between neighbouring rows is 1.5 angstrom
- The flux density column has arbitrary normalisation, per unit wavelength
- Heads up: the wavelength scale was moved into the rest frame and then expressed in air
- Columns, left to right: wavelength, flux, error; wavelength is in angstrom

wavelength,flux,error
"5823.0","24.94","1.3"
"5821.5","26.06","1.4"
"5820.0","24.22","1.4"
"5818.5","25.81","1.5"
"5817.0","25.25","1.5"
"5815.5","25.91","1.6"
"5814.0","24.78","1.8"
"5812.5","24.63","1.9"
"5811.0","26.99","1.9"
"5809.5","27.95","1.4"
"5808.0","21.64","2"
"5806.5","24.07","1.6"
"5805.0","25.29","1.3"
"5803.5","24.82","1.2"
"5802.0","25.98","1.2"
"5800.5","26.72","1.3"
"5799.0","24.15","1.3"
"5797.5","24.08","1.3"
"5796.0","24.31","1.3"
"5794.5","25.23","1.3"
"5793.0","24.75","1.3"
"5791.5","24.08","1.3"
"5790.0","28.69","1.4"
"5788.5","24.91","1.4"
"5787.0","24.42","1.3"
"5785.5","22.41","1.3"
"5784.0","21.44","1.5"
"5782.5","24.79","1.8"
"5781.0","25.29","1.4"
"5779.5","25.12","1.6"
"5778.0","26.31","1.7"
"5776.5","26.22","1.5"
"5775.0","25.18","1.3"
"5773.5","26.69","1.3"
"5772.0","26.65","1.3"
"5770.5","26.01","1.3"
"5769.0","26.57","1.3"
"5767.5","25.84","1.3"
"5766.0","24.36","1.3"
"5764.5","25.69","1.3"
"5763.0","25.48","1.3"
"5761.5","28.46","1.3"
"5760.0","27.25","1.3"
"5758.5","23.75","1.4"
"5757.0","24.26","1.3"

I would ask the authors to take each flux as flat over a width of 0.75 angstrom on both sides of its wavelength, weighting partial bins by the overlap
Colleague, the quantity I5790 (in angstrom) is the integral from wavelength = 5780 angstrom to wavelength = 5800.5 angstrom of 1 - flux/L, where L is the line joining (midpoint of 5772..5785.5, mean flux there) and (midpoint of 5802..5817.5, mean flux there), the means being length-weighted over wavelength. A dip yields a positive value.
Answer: 0.4 angstrom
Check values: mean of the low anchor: 25.1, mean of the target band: 24.6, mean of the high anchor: 25.2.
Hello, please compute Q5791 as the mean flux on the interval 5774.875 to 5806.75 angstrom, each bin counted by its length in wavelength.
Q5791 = 24.9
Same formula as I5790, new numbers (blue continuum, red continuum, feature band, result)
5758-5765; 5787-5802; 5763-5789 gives 0.6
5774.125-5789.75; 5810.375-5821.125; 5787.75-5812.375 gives -0.1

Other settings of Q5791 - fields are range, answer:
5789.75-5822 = 25.2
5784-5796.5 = 24.7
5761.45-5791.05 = 25.4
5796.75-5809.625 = 24.8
